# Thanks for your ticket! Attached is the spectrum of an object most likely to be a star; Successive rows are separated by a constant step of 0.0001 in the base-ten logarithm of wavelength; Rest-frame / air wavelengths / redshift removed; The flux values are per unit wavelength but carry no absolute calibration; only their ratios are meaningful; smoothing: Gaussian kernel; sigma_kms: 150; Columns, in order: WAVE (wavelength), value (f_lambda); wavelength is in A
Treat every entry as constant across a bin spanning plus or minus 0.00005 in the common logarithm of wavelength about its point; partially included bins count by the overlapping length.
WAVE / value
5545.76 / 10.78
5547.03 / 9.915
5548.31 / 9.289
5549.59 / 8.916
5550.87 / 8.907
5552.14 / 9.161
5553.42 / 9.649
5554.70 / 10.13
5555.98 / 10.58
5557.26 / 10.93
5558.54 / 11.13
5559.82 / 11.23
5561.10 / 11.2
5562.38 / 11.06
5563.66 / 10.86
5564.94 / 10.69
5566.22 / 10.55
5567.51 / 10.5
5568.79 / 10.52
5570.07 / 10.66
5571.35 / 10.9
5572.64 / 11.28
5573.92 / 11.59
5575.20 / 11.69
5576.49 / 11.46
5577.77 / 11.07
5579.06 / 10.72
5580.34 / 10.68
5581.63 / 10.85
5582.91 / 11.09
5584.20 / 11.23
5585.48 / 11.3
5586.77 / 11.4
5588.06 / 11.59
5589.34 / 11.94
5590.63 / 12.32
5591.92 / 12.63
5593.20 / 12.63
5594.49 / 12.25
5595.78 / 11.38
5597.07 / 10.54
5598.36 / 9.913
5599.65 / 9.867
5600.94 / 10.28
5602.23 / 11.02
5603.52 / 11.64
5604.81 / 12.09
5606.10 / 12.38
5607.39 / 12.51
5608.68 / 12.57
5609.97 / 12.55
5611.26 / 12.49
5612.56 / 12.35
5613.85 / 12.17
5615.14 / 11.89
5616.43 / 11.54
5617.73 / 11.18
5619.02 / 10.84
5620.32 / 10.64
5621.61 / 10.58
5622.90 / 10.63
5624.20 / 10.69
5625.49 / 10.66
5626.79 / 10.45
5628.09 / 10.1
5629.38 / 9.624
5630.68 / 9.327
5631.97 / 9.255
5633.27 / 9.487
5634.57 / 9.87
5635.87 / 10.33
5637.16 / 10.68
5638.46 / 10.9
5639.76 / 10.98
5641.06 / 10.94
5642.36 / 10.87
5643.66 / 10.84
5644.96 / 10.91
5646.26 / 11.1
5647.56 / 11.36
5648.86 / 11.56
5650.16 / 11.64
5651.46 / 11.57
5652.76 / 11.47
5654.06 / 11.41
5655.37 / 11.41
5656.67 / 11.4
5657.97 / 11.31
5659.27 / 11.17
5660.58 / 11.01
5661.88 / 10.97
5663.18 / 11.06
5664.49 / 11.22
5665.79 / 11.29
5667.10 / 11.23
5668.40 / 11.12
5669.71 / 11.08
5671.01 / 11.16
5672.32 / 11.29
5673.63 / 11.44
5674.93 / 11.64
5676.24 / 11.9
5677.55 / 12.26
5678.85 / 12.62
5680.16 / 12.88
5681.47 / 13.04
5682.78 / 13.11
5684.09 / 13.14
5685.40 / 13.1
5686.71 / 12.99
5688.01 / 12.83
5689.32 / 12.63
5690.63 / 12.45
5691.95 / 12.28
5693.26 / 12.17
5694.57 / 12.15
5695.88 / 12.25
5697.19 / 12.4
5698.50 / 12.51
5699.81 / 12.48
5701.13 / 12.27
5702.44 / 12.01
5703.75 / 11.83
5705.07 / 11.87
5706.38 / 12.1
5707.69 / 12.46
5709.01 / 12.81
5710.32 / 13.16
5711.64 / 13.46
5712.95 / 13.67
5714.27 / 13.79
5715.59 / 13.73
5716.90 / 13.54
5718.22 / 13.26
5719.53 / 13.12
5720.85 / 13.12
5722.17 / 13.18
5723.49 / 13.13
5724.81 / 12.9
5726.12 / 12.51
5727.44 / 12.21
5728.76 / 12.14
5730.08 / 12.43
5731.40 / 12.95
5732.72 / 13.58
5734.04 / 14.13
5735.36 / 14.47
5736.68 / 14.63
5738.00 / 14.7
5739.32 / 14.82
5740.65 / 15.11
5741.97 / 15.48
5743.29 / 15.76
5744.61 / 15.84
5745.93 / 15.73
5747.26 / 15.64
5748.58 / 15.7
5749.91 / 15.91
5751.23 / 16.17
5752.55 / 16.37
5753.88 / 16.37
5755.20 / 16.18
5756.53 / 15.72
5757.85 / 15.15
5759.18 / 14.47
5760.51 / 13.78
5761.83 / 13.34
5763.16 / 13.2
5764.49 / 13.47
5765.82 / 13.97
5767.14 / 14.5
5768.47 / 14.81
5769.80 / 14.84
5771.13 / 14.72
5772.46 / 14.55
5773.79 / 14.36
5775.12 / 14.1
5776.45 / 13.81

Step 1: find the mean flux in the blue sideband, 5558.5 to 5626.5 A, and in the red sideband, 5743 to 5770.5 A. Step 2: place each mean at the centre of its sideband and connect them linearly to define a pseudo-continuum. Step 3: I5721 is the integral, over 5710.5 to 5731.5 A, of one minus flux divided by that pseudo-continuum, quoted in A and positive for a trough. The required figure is 1.7 A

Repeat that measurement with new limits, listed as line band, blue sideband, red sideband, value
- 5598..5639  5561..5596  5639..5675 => 1.1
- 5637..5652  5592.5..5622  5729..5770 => 1.5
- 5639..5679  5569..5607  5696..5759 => 4.2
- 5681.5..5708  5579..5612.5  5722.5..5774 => 2.0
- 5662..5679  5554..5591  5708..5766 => 2.0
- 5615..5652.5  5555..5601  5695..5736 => 3.6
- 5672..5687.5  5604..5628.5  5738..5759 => 1.2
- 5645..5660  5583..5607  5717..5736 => 1.0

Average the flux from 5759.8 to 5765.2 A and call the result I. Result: 13.4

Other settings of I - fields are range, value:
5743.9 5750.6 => 15.8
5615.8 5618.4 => 11.3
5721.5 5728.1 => 12.8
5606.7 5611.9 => 12.5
